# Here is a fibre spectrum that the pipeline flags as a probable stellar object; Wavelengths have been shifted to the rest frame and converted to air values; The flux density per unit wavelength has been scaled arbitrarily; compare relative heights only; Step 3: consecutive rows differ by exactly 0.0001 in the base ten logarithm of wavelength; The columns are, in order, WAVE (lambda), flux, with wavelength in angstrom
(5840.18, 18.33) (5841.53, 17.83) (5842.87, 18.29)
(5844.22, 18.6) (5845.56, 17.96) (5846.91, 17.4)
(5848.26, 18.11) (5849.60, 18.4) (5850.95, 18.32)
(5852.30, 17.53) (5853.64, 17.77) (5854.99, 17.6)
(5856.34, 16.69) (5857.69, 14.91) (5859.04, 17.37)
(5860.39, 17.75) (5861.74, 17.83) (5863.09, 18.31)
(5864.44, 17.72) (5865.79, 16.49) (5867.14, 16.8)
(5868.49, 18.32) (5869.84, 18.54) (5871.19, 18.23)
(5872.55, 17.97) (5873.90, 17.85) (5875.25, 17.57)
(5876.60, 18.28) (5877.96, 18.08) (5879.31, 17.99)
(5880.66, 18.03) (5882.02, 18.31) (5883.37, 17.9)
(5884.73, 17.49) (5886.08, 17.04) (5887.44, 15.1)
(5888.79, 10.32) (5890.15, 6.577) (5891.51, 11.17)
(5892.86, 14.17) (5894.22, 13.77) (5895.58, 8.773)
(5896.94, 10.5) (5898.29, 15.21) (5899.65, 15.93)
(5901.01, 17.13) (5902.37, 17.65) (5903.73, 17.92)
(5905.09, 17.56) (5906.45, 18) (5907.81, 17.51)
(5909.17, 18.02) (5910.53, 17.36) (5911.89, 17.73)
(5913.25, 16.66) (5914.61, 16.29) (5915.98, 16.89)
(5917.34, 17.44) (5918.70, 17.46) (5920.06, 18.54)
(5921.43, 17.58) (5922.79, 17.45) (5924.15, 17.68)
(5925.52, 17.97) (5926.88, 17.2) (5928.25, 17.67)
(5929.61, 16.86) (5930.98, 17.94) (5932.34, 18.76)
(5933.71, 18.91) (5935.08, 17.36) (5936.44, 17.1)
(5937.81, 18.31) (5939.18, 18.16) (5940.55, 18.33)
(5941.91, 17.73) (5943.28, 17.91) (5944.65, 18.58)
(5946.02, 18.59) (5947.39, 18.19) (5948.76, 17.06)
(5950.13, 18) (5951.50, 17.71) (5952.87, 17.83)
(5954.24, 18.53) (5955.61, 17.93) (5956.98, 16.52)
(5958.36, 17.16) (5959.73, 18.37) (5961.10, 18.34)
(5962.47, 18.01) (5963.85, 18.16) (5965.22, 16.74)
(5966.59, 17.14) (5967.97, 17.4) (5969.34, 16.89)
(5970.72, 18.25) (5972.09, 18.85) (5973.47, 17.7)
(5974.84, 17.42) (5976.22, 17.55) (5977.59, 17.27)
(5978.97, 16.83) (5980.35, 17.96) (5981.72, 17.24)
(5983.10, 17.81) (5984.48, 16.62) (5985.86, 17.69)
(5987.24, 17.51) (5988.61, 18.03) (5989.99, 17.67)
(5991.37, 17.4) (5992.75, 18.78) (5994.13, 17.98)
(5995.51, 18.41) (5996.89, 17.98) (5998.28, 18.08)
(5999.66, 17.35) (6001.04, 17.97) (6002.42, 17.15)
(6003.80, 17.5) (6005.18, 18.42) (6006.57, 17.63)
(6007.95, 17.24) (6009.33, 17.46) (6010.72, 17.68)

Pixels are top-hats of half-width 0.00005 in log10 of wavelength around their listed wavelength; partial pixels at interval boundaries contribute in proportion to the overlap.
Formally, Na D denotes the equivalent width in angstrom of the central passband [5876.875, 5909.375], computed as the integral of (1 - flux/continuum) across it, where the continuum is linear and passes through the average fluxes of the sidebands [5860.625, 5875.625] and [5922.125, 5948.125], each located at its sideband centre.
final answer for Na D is 4.4 angstrom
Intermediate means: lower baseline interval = 17.8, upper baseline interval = 17.9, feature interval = 15.4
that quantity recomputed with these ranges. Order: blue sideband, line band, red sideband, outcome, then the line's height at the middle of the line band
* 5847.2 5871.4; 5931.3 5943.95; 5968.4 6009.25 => -0.3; 17.6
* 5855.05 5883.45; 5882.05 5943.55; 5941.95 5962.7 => 4.7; 17.8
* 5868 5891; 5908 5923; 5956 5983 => -0.4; 17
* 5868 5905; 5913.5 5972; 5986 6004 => -3.1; 16.8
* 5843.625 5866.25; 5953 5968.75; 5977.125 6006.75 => 0.0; 17.7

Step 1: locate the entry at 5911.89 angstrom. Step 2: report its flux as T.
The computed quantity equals 17.73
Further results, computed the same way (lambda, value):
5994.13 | 17.98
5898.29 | 15.21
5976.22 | 17.55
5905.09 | 17.56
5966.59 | 17.14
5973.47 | 17.7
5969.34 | 16.89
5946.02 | 18.59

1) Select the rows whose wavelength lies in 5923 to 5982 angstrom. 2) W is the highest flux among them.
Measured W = 18.91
